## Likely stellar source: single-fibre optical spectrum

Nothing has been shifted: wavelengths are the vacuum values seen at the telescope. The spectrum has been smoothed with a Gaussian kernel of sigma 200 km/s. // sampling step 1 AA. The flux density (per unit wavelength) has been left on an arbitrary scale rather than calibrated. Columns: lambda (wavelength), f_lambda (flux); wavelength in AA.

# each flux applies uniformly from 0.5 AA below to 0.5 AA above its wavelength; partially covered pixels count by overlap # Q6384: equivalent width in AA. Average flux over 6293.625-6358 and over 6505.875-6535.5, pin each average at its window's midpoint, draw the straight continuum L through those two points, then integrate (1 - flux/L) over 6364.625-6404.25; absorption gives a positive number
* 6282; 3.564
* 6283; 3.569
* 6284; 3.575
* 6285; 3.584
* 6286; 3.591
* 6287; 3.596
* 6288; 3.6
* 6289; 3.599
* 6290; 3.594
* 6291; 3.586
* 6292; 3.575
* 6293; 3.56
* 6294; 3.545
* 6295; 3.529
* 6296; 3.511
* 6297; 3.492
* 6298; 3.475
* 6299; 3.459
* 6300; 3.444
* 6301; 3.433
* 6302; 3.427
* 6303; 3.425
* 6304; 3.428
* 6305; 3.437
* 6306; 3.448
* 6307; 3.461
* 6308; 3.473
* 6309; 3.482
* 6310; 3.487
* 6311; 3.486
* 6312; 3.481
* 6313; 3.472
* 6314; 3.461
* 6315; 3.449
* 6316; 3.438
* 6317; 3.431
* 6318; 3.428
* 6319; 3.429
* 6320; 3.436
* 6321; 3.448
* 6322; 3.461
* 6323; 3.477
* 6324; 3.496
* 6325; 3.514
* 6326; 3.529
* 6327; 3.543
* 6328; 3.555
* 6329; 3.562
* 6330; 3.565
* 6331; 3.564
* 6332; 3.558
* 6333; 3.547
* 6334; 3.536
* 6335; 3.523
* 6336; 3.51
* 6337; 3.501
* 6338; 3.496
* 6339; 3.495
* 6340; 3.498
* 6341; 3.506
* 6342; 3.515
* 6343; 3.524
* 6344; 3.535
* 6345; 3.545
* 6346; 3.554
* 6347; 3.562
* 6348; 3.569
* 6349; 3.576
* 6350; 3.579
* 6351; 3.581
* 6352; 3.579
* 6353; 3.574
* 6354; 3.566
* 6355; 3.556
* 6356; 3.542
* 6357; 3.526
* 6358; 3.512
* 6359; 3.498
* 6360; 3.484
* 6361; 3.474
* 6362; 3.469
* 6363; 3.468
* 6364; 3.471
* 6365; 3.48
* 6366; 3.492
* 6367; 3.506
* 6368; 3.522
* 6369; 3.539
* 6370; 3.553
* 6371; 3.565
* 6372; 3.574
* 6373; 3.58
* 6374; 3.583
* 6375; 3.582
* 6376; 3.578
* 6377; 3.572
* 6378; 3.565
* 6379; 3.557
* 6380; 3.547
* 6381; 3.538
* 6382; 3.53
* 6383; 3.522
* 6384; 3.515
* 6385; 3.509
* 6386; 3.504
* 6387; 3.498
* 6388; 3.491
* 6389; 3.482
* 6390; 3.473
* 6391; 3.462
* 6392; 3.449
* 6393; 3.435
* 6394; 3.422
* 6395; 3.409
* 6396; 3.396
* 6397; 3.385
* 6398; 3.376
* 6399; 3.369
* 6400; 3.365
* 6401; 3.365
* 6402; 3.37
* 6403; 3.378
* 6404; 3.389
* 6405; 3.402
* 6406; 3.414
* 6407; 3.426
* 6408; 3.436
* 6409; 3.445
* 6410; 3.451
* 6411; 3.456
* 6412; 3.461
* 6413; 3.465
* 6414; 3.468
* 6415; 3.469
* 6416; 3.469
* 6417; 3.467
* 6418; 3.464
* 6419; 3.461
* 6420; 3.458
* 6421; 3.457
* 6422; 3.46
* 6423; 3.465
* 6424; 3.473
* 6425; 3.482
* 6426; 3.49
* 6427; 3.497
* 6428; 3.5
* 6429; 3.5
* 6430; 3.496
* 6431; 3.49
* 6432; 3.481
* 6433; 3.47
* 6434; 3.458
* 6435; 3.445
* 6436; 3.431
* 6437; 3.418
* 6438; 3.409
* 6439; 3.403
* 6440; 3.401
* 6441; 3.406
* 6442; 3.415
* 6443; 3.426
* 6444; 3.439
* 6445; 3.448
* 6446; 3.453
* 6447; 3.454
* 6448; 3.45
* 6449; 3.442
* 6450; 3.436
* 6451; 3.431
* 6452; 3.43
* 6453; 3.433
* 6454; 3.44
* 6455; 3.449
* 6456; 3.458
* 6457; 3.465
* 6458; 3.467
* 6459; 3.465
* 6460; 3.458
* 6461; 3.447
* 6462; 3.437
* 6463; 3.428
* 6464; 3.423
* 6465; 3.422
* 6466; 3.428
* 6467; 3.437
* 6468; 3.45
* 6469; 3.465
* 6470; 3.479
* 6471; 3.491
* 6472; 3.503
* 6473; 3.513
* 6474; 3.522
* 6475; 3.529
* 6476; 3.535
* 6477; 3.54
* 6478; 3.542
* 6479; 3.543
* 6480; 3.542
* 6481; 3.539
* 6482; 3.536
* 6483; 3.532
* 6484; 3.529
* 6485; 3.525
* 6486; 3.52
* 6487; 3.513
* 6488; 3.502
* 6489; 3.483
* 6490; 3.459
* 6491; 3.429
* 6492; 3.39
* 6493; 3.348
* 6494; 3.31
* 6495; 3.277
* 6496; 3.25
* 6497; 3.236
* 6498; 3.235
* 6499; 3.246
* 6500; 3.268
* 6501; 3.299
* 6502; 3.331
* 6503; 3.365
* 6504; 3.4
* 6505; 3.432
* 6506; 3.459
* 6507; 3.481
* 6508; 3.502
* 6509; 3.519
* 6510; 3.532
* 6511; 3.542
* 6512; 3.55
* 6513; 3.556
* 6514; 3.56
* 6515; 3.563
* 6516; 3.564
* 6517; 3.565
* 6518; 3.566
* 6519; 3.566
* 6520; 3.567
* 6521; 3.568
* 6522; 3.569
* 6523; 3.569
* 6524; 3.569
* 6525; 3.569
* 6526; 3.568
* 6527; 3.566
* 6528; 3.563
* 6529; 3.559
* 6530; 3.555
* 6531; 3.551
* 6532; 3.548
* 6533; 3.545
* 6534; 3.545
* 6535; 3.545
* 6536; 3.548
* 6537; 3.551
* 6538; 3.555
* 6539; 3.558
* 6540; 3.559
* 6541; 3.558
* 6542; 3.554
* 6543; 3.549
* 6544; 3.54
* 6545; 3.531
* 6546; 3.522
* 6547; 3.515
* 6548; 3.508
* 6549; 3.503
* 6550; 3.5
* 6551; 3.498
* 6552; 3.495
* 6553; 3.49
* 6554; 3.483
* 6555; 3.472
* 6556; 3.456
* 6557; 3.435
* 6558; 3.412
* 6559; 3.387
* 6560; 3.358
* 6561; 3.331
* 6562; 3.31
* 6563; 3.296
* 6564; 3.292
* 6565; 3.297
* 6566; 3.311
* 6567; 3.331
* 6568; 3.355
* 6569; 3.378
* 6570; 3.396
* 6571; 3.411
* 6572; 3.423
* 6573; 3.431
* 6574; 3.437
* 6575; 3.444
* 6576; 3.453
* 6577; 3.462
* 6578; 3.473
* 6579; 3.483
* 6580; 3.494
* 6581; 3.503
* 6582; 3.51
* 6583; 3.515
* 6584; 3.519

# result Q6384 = 0.35 AA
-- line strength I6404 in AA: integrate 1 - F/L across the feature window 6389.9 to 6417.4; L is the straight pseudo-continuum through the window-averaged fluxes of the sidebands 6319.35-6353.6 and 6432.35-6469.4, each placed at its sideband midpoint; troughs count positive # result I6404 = 0.4 AA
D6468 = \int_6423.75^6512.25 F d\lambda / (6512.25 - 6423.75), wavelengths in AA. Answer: 3.45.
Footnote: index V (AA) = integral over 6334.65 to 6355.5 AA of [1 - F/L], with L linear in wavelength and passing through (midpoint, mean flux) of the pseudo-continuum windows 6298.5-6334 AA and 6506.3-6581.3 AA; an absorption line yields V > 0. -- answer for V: -0.4 AA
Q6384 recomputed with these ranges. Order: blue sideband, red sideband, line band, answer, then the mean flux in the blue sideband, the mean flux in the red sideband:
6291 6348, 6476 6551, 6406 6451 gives 0.5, 3.5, 3.5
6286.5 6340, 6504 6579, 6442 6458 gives 0.2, 3.5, 3.49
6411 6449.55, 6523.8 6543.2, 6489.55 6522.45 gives 0.8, 3.46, 3.56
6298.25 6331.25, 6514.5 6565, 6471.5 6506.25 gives 0.7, 3.47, 3.51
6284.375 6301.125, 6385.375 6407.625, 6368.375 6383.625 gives -0.5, 3.54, 3.42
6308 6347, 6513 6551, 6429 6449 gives 0.5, 3.5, 3.55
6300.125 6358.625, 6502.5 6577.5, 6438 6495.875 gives 0.6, 3.5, 3.49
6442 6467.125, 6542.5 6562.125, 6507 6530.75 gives -0.7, 3.44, 3.47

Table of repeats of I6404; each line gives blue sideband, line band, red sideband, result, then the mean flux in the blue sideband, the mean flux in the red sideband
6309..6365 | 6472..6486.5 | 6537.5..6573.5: -0.3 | 3.51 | 3.44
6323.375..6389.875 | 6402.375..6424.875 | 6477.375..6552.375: 0.5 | 3.53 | 3.49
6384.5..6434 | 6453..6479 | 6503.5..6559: 0.1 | 3.45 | 3.53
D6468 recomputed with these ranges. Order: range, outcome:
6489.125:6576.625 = 3.46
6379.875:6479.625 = 3.46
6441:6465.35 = 3.44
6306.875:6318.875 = 3.46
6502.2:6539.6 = 3.54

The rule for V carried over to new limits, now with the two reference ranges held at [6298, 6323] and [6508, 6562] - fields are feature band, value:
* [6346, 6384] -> -0.77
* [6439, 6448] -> 0.17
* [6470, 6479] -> -0.04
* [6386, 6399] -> 0.15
